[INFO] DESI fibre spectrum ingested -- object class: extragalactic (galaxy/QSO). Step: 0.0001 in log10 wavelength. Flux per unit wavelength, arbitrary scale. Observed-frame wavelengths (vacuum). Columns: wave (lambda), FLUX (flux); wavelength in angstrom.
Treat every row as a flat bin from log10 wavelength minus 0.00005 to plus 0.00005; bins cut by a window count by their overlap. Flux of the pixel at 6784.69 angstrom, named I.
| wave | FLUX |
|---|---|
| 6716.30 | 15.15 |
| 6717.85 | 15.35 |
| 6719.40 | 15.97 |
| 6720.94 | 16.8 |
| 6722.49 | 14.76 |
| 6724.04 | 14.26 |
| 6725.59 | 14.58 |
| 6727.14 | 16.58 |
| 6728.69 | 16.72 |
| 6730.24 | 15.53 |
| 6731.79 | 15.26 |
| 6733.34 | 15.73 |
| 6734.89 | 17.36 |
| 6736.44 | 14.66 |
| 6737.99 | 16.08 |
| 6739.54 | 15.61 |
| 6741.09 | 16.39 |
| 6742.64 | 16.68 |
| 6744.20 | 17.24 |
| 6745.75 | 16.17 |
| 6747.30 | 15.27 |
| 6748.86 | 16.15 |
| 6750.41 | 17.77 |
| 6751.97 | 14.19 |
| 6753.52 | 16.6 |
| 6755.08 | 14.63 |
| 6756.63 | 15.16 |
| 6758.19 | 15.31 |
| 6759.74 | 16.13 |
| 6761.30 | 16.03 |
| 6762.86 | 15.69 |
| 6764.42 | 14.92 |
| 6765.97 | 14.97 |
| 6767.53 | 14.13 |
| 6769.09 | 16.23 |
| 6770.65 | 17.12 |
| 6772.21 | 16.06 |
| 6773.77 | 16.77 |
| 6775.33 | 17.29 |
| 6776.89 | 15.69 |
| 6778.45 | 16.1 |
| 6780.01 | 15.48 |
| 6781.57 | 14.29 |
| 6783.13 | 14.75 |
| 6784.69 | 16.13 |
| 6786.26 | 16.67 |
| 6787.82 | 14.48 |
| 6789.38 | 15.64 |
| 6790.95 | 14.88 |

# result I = 16.13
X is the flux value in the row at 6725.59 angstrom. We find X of 14.58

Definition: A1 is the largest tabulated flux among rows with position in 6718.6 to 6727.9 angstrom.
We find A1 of 16.8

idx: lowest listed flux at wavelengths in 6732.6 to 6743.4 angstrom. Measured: 14.66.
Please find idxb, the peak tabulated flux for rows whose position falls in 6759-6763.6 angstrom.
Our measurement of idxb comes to 16.13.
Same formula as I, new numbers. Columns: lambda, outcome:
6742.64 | 16.68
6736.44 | 14.66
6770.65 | 17.12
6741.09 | 16.39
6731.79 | 15.26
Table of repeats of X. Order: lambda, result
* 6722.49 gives 14.76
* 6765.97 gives 14.97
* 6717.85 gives 15.35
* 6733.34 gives 15.73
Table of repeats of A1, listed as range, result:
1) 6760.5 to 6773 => 17.12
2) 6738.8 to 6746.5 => 17.24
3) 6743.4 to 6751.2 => 17.77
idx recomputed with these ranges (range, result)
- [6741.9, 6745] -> 16.68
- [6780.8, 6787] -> 14.29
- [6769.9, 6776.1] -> 16.06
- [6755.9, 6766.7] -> 14.92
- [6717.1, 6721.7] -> 15.35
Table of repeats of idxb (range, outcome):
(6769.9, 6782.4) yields 17.29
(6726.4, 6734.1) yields 16.72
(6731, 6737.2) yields 17.36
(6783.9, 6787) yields 16.67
